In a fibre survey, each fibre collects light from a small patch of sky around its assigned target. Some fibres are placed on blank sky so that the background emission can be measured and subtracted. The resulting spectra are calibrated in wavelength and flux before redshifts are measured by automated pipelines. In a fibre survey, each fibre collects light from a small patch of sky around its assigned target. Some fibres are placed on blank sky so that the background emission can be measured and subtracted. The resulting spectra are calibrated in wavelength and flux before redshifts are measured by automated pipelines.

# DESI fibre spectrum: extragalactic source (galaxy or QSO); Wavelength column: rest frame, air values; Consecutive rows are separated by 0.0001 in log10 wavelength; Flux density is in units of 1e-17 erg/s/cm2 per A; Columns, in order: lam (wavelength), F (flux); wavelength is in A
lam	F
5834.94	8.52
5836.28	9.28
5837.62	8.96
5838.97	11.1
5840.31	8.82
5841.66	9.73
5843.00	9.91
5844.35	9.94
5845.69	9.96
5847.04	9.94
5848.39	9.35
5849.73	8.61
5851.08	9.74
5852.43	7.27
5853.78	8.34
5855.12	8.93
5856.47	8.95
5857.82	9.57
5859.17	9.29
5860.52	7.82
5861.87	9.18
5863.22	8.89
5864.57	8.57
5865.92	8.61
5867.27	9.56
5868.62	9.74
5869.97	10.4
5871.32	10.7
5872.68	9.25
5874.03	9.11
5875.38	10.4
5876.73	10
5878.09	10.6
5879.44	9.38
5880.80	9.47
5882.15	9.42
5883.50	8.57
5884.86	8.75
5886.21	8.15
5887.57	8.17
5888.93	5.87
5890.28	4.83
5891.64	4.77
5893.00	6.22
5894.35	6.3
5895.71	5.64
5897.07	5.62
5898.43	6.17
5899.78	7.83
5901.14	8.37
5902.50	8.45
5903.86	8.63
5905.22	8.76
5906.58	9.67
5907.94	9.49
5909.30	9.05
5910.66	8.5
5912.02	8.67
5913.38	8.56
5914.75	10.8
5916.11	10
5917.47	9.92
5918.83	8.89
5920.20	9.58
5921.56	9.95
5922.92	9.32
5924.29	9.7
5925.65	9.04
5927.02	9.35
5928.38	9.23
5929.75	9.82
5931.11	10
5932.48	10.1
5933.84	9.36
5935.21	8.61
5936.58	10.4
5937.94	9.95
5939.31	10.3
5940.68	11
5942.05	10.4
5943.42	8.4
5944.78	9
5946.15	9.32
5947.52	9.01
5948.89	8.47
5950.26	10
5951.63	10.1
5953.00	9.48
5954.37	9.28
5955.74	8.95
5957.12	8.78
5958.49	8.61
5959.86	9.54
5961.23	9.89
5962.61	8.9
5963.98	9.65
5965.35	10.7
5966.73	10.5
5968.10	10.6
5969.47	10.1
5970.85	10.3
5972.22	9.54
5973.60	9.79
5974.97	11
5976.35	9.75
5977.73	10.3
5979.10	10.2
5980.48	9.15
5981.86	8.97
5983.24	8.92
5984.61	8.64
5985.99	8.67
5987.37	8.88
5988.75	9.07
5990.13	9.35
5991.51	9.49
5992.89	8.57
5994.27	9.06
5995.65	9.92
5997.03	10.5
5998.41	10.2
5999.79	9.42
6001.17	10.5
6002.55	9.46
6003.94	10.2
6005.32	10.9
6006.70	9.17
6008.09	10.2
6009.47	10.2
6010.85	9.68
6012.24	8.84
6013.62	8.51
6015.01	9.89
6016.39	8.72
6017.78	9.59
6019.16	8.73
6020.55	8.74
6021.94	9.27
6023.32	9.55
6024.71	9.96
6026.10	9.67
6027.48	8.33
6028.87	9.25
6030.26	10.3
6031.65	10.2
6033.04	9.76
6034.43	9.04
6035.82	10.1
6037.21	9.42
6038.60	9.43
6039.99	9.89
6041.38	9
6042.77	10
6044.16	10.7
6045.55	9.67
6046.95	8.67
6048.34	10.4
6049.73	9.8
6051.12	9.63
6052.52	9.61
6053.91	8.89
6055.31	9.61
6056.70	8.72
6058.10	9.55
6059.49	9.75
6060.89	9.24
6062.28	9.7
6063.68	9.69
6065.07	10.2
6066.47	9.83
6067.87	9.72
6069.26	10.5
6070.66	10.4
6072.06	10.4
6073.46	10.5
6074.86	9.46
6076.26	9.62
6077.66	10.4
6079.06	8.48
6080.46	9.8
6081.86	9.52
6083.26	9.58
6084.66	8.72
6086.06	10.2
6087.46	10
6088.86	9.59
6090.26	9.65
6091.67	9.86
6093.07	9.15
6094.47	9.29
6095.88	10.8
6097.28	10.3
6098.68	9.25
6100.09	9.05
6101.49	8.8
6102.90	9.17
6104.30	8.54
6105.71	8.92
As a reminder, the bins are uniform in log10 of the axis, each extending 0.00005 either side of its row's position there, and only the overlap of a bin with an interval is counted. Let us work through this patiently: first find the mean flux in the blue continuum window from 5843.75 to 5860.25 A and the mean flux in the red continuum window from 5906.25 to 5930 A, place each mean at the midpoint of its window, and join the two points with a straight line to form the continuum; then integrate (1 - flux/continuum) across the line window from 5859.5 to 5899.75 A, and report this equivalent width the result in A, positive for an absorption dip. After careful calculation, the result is 4.2 A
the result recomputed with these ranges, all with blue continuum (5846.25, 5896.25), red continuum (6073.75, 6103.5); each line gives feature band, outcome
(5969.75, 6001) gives -1.5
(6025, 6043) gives -0.5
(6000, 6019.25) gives -0.9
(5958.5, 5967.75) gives -0.8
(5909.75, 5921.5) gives -0.8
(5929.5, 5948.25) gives -1.6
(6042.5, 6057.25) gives -0.3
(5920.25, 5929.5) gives -0.6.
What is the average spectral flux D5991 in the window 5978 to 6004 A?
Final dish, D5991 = 9.43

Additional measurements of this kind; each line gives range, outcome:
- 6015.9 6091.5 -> 9.62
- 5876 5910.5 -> 7.94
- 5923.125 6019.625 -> 9.58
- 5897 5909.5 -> 8.3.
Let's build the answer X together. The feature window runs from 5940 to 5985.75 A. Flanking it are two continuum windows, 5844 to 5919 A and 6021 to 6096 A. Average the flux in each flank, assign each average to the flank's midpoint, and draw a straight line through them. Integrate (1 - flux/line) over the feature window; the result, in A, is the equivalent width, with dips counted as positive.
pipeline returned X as -2.41 A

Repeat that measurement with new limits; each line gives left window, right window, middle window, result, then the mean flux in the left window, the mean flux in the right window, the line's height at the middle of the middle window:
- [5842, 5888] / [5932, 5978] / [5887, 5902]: 4.9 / 9.26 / 9.7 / 9.41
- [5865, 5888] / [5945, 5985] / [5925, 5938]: 0.0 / 9.43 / 9.6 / 9.54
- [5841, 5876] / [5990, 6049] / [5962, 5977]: -0.9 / 9.3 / 9.59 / 9.5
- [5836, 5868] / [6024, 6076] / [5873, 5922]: 4.7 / 9.18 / 9.7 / 9.3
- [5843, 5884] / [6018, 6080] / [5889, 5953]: 4.3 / 9.33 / 9.63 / 9.43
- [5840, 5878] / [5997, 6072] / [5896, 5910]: 1.9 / 9.33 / 9.65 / 9.41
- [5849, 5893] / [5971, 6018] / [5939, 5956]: -0.5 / 8.74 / 9.57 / 9.26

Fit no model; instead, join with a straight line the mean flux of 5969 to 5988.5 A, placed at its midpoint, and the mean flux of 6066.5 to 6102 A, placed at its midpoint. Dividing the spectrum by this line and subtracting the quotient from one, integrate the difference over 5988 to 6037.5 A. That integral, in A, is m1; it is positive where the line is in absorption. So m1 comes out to 0.4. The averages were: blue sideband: 9.57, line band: 9.55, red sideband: 9.73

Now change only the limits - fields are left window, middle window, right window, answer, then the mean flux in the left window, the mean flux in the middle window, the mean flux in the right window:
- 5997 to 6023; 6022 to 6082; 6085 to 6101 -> -0.2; 9.59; 9.68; 9.71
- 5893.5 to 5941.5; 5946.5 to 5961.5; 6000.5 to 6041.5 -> -0.1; 9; 9.27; 9.56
